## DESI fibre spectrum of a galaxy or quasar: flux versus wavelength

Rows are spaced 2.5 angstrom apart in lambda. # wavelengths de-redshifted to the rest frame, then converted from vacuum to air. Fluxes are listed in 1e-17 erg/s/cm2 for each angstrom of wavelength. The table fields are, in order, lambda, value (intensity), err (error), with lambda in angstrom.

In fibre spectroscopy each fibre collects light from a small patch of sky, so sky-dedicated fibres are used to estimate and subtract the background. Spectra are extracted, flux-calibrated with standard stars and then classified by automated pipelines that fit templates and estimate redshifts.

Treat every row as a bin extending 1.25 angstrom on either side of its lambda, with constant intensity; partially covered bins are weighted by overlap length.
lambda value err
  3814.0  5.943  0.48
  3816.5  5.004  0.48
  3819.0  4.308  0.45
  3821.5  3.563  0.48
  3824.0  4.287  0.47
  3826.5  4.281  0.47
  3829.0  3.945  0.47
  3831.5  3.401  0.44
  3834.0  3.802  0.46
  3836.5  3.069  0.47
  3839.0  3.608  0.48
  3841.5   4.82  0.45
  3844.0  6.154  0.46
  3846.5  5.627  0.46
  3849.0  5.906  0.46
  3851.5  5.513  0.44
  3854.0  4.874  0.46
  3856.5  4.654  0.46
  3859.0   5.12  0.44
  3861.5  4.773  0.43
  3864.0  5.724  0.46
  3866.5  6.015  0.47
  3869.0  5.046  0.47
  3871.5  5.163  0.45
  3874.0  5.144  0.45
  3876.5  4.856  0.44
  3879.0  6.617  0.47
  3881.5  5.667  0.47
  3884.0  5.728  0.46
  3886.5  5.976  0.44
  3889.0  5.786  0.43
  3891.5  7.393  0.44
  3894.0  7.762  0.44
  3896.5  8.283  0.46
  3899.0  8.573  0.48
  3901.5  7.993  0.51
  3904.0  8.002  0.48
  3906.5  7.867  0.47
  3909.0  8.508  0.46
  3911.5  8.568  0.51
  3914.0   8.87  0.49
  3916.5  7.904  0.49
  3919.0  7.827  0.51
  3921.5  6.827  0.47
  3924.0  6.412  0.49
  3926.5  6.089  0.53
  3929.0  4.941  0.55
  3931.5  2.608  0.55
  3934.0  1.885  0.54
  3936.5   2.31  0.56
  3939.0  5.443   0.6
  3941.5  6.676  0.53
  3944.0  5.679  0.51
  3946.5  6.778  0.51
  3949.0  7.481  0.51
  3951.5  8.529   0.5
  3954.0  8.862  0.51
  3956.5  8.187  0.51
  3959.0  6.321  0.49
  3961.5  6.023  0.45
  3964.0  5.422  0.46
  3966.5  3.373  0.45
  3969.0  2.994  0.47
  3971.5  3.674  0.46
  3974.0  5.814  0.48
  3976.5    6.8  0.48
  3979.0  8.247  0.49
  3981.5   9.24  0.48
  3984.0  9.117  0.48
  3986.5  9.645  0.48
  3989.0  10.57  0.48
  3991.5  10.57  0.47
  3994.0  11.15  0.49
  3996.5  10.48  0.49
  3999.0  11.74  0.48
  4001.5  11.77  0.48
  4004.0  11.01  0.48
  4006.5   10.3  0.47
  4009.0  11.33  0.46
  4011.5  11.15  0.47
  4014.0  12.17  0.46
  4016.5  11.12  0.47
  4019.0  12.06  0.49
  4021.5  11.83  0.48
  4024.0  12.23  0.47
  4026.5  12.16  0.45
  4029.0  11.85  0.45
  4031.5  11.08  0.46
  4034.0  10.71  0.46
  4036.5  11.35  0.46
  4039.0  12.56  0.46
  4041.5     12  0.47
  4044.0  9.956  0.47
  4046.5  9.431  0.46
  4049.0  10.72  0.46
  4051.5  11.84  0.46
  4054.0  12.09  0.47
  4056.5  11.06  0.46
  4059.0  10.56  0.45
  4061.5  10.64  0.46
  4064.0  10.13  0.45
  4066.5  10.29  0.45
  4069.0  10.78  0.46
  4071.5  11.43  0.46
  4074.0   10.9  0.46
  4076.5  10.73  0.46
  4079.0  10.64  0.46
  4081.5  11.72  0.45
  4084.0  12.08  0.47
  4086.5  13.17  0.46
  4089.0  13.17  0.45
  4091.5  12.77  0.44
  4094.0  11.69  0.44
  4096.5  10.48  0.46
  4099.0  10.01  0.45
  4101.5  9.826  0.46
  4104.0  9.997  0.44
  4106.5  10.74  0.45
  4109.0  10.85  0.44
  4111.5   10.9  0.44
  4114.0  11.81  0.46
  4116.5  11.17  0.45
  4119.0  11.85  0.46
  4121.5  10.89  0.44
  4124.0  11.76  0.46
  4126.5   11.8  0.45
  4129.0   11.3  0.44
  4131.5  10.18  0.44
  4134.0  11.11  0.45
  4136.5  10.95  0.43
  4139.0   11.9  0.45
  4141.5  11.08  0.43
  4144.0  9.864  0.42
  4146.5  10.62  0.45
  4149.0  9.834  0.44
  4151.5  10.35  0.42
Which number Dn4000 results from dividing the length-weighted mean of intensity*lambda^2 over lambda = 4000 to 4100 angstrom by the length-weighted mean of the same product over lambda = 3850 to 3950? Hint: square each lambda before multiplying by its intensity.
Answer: 1.98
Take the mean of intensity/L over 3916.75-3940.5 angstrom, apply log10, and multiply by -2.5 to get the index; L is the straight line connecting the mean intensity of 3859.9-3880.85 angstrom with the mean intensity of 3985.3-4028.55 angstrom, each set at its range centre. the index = 0.47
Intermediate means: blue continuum 5.42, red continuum 11.3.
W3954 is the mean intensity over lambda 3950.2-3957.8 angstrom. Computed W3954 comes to 8.5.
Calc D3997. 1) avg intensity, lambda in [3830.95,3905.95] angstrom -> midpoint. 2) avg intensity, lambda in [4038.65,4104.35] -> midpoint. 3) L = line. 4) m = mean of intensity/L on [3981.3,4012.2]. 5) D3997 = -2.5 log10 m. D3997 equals -0.17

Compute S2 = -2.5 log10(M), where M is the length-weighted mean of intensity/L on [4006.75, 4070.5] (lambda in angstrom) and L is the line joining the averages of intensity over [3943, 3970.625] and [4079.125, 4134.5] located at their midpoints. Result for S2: -0.24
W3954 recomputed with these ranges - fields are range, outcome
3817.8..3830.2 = 4.08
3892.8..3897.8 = 8.03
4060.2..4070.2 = 10.5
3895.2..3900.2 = 8.42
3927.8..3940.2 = 3.42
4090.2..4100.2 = 11.3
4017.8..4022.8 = 11.9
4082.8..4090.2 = 12.8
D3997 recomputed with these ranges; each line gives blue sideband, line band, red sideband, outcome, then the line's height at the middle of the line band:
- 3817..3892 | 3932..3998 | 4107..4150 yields 0.09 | 7.44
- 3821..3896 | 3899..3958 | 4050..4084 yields 0.05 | 7.15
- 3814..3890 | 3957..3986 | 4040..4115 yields 0.30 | 8.21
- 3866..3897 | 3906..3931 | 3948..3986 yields -0.14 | 6.35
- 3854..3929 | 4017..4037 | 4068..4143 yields -0.22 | 9.55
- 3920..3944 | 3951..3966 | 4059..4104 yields -0.17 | 5.99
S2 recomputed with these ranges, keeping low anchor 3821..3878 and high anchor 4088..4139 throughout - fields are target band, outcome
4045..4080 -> -0.09 mag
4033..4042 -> -0.24 mag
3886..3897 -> -0.21 mag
